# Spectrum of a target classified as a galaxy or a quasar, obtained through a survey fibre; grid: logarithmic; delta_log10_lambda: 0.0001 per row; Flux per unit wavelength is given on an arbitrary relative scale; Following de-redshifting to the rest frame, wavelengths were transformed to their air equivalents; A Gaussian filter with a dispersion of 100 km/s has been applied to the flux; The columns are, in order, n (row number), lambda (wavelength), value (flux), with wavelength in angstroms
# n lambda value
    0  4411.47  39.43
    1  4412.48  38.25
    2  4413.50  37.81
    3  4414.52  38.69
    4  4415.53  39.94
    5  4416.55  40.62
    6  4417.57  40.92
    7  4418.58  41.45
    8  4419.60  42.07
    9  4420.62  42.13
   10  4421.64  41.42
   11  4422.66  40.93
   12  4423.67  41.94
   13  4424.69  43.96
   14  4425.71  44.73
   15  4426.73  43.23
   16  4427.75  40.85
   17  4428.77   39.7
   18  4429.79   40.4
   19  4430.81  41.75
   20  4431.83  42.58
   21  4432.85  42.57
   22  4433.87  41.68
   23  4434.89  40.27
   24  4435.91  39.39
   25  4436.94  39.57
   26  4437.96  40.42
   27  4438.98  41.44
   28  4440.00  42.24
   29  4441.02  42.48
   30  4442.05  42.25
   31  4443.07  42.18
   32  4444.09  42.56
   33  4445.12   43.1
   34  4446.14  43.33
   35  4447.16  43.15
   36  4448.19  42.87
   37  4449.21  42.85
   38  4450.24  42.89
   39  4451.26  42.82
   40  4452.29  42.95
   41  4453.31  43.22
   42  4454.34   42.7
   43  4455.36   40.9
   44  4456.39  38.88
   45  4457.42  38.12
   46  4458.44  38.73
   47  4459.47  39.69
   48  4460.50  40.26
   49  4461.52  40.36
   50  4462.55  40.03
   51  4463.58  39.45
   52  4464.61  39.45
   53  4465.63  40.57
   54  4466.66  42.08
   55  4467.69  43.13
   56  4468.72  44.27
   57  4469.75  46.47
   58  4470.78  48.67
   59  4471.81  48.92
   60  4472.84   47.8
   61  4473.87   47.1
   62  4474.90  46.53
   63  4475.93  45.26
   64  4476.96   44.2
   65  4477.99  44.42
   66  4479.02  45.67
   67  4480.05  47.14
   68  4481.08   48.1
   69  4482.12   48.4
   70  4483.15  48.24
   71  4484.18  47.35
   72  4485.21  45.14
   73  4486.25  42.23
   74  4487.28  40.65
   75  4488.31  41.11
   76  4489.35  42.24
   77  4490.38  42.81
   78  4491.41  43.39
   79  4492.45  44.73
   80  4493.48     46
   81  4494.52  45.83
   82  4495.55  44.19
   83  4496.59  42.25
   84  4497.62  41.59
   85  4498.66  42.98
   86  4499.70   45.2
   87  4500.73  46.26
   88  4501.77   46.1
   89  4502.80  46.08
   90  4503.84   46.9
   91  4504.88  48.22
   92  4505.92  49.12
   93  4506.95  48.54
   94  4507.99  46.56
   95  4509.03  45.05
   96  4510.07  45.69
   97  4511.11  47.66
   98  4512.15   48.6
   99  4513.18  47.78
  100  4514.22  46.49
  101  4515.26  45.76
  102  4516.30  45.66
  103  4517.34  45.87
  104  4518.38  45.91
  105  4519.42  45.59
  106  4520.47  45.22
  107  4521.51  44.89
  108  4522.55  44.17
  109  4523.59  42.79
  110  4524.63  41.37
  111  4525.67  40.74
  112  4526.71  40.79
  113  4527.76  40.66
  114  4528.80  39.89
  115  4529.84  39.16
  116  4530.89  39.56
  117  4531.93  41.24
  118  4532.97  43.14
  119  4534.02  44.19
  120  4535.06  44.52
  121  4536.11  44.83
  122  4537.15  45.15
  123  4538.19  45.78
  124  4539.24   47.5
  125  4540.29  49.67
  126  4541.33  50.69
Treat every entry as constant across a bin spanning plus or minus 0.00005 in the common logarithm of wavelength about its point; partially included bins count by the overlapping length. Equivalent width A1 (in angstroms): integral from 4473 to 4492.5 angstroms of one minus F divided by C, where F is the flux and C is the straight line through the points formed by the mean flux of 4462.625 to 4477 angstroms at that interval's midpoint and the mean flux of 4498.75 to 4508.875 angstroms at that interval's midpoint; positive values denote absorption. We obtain 0.1 angstroms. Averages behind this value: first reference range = 44.4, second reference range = 46.8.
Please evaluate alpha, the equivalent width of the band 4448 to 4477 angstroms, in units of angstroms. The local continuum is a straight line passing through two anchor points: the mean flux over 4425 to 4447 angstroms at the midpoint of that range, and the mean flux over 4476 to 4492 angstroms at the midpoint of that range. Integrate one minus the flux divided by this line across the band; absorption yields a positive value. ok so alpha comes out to 0.4 angstroms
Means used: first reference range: 41.8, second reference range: 44.8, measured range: 42.8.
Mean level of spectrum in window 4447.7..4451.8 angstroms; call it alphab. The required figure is 42.8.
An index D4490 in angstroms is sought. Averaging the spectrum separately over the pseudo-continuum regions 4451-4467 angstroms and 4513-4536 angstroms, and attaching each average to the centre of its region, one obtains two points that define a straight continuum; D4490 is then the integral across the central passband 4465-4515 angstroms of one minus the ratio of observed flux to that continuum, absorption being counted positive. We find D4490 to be -4.3 angstroms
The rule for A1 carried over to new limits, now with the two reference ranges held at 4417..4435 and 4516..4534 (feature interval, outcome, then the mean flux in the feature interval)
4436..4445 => 0.1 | 41.6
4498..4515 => -1.6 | 46.6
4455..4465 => 0.6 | 39.5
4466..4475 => -0.8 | 46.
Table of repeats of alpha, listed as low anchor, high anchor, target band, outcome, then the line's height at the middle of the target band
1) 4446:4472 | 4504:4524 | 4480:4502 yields 0.0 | 44.5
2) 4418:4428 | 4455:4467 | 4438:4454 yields -0.7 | 40.8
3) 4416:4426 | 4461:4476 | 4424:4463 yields 1.2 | 42.9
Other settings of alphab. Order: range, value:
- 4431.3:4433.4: 42.6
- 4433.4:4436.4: 40.5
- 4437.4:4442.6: 41.8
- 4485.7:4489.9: 41.6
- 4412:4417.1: 39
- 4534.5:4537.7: 44.9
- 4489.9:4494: 44.2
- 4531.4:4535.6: 43.3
